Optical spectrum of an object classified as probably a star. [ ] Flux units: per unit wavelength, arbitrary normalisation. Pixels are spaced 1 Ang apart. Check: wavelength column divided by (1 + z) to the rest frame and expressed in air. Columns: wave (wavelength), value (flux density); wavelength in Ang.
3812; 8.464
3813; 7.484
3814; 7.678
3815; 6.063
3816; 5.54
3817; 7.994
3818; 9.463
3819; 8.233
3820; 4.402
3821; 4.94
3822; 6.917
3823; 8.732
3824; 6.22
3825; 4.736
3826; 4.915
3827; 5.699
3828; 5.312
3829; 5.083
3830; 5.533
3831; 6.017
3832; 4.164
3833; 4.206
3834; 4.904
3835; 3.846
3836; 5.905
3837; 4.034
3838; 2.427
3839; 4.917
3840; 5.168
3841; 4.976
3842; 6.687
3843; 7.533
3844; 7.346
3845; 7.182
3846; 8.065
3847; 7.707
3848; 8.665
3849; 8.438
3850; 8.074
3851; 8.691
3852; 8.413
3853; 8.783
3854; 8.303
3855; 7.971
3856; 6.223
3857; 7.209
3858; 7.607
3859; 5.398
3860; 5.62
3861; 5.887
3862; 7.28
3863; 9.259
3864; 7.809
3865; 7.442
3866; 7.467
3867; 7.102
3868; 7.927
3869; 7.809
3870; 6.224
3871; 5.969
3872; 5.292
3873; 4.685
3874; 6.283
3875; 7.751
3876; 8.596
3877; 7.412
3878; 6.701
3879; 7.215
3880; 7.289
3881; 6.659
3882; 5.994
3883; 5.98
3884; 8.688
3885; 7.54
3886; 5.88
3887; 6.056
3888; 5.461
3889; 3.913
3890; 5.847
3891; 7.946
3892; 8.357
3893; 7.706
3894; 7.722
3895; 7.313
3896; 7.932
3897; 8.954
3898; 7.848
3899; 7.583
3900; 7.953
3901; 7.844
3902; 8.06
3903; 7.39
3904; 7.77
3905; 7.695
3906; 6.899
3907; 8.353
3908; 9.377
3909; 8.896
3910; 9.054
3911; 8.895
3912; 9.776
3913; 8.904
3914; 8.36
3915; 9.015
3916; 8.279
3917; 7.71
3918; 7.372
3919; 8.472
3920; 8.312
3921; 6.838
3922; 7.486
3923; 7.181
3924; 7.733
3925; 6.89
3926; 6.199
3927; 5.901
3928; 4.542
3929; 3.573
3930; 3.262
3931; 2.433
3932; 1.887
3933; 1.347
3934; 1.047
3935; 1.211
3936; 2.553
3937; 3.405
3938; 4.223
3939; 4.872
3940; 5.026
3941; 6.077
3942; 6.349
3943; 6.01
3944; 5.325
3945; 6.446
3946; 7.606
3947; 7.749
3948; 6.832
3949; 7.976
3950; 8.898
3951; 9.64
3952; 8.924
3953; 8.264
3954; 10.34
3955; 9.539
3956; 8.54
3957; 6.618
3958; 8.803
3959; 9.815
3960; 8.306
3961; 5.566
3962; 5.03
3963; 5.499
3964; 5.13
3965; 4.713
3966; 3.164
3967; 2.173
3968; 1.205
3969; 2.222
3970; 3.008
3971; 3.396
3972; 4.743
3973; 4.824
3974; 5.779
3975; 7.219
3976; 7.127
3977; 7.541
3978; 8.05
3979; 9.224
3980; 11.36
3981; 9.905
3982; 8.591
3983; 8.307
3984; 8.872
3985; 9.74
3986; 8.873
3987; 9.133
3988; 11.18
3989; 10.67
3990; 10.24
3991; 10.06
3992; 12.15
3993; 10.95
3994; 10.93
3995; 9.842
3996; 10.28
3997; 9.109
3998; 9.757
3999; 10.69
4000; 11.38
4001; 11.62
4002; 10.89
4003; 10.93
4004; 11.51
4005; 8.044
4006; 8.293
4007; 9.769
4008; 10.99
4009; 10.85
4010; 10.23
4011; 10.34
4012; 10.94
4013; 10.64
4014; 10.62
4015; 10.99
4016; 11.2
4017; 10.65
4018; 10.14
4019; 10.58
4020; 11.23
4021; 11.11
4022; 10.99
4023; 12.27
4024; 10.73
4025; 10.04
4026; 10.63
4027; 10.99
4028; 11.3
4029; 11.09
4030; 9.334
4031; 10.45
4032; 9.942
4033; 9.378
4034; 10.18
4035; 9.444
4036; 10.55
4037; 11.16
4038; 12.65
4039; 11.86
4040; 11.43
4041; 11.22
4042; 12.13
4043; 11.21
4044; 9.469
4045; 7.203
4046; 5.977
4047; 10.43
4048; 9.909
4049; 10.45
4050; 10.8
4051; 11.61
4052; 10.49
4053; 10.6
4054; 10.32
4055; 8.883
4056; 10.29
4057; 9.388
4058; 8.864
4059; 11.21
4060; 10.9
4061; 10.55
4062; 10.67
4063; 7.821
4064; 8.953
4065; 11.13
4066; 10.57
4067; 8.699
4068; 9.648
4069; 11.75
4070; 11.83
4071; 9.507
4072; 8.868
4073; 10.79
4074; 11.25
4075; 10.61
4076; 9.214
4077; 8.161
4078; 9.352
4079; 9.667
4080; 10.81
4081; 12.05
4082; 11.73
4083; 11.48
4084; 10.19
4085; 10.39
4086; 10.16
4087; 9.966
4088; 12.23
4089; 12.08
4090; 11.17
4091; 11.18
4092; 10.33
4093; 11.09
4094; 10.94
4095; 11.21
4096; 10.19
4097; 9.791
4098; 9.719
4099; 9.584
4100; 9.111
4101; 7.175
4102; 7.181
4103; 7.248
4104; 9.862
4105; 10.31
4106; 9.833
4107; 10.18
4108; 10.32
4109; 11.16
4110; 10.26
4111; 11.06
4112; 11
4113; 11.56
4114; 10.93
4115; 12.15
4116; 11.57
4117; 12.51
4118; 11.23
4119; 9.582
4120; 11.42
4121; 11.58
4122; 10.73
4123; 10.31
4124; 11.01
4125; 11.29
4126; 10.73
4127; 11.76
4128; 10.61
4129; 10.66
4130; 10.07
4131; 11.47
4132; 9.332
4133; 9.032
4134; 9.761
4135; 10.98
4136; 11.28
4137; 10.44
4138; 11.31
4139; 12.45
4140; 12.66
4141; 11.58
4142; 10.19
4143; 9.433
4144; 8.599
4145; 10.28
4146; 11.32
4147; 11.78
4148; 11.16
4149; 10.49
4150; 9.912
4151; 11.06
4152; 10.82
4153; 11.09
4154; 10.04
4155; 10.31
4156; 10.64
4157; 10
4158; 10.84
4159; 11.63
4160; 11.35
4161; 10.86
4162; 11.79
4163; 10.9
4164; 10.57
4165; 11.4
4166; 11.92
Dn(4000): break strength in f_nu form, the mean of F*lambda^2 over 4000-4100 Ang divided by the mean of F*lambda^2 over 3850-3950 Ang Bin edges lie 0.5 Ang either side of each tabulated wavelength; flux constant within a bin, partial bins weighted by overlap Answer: 1.7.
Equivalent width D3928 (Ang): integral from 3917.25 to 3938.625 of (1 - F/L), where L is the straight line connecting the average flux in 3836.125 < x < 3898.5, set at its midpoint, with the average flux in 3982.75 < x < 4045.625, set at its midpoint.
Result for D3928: 8.9 Ang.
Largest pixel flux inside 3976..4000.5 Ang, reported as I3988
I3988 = 12.15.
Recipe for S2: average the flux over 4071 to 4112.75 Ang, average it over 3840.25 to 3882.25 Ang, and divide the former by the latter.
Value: 1.4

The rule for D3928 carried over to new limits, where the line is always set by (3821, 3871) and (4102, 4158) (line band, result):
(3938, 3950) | 2.37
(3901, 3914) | -1.67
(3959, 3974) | 6.93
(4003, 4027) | -4.19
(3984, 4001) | -3.20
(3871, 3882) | 0.43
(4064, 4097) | -1.93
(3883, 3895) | 0.60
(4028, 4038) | -1.18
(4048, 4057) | -0.76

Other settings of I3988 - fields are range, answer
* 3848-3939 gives 9.776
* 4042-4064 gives 12.13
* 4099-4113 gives 11.56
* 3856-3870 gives 9.259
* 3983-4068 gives 12.65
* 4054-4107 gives 12.23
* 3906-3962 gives 10.34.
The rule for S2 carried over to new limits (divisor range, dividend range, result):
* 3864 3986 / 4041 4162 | 1.54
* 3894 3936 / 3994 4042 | 1.56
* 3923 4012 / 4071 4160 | 1.43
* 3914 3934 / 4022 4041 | 1.81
